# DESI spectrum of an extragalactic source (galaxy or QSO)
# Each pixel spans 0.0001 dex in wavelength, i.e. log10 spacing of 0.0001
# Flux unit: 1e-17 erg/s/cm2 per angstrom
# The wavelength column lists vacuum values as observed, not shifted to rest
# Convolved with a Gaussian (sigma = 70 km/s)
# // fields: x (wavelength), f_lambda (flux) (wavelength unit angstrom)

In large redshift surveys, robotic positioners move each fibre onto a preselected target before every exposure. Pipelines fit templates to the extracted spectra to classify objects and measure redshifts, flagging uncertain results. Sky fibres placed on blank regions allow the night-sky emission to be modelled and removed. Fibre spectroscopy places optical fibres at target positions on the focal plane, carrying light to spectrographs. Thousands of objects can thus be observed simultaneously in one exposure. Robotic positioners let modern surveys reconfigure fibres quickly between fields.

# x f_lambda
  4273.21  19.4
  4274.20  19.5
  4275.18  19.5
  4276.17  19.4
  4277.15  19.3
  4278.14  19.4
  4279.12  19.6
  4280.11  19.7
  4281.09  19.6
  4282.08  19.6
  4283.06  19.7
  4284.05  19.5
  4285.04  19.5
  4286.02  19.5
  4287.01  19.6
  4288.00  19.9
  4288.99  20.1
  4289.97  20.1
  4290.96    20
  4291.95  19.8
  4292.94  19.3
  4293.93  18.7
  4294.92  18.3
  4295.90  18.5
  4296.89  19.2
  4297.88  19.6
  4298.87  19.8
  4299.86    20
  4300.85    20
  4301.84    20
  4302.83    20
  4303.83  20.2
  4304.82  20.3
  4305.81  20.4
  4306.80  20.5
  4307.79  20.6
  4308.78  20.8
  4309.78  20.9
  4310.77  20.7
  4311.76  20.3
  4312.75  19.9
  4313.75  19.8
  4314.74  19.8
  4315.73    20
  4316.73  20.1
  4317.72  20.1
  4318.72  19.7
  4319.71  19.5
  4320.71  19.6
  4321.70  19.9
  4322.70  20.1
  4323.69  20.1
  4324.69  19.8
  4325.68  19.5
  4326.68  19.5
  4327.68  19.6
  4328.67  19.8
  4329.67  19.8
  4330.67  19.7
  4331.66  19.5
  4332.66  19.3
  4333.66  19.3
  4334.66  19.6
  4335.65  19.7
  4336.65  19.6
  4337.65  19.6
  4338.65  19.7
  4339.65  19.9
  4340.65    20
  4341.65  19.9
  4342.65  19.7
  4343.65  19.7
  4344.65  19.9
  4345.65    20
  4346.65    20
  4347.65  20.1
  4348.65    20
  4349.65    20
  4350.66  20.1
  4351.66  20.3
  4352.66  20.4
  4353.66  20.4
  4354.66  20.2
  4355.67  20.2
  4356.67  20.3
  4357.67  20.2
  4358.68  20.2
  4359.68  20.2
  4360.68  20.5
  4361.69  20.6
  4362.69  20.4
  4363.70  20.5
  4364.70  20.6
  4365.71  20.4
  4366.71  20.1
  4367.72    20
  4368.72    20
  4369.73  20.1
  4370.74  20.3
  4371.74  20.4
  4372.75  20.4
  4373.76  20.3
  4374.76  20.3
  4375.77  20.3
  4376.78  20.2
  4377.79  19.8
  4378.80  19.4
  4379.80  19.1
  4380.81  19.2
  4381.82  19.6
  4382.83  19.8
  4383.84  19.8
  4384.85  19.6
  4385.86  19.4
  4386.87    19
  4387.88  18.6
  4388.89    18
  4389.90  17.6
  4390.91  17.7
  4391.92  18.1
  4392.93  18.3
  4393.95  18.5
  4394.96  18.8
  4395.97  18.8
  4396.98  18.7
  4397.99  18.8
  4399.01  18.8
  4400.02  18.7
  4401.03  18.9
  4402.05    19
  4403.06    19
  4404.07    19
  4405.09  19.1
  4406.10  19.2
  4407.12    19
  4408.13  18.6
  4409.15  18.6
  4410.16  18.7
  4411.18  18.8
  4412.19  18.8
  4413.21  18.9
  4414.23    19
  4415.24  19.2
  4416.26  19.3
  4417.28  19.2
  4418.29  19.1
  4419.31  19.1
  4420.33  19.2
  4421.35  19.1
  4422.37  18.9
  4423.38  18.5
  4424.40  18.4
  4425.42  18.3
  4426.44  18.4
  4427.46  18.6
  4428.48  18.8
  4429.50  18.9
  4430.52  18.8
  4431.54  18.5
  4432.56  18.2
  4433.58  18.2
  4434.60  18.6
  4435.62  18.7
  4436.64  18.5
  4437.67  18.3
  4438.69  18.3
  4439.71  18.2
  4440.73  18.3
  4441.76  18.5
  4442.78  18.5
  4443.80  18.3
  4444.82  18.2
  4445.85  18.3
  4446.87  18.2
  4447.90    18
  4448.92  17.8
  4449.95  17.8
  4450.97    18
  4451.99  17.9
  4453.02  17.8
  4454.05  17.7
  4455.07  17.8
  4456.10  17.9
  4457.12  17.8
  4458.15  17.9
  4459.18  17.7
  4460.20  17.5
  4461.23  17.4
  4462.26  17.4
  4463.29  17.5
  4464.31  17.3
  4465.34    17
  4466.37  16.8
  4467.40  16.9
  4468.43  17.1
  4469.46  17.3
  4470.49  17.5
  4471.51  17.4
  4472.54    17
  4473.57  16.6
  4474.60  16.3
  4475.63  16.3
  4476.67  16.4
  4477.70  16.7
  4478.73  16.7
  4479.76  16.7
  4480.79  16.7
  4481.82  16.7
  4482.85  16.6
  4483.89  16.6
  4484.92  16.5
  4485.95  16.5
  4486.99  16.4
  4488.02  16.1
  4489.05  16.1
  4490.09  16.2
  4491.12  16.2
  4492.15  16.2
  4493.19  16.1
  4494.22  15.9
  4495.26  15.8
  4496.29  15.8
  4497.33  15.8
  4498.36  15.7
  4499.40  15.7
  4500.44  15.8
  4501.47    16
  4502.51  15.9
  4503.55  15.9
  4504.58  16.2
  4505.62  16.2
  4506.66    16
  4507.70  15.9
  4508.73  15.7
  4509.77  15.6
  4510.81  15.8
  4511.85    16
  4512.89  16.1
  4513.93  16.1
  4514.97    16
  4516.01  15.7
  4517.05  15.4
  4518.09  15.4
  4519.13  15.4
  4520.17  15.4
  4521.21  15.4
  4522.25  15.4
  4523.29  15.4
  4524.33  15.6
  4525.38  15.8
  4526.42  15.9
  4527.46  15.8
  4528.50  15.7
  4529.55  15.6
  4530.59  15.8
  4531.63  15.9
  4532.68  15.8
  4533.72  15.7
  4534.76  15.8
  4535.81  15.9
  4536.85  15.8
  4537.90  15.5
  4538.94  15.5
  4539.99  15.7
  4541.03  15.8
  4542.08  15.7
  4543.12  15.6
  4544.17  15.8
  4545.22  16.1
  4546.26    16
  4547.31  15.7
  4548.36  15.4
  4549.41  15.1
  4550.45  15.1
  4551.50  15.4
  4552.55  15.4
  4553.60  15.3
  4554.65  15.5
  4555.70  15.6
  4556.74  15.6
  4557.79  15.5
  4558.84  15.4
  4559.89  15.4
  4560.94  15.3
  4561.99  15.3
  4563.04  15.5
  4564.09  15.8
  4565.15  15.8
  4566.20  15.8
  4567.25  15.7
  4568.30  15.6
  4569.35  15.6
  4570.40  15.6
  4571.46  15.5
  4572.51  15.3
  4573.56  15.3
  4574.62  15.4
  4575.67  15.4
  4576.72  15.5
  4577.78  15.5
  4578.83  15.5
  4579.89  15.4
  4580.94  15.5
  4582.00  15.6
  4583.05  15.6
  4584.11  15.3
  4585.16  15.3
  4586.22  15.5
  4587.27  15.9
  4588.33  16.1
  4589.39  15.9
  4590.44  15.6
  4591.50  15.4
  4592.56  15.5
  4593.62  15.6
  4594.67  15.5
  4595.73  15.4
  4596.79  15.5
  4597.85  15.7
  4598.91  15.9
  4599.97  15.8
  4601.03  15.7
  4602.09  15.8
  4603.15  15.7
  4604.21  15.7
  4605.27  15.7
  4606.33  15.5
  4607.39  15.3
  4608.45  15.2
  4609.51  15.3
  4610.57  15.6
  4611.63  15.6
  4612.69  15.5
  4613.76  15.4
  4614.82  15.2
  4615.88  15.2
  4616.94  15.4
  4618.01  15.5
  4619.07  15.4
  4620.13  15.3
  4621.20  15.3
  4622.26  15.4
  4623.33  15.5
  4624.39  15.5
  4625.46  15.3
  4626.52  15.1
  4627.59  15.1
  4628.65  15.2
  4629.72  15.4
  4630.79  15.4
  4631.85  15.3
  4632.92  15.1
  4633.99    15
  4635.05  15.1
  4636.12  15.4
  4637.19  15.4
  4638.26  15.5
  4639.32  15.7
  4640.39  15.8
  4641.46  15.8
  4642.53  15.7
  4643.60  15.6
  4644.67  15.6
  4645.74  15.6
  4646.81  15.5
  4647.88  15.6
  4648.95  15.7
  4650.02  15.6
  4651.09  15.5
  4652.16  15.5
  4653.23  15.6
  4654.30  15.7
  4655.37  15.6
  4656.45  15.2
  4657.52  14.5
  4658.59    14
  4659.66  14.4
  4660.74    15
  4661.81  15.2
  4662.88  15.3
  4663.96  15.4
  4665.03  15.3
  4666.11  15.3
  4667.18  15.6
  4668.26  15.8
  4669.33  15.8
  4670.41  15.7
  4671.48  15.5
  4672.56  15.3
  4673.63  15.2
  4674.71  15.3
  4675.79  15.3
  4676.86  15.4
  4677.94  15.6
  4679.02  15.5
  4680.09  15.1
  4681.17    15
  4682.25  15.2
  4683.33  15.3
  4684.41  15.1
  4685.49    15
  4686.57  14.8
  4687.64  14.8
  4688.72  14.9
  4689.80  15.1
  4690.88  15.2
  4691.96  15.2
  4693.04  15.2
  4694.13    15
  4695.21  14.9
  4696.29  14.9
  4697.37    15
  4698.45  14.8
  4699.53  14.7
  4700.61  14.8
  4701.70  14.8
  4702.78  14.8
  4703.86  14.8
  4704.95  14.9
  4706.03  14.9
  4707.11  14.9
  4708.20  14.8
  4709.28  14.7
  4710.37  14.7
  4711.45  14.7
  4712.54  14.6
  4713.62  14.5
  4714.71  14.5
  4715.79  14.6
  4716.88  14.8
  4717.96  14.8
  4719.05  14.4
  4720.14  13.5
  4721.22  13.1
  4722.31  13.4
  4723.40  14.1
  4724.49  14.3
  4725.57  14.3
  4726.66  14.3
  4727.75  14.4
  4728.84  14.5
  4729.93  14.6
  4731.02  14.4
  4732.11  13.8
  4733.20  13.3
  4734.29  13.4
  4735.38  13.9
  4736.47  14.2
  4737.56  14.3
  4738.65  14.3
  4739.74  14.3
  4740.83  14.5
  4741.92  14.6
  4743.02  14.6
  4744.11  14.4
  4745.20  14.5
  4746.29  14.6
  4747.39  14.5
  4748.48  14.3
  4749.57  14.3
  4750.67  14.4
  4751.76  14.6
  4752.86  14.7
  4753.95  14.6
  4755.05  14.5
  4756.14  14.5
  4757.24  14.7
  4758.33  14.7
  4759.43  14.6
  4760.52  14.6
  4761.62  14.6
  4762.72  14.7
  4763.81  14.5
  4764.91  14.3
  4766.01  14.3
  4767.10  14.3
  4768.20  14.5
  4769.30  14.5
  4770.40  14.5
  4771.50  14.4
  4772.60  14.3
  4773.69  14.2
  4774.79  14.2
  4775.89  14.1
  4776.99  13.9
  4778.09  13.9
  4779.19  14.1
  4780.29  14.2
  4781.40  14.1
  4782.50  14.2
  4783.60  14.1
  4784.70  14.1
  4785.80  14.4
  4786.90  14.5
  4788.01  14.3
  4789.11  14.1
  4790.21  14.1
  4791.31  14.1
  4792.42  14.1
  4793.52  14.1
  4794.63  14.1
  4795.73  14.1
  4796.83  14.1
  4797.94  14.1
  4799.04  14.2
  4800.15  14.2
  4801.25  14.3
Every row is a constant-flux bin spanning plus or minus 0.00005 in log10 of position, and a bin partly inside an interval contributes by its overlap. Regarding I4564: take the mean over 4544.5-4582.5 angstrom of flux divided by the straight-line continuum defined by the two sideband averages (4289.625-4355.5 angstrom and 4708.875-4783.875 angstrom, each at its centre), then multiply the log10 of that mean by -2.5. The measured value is 0.08 mag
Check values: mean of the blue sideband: 19.9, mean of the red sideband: 14.3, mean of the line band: 15.5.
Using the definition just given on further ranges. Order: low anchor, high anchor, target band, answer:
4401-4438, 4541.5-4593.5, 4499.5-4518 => 0.06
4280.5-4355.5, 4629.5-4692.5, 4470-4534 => 0.09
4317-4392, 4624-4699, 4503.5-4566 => 0.10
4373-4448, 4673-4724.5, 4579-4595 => 0.05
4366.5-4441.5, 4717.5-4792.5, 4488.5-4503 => 0.12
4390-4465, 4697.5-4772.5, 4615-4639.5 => 0.04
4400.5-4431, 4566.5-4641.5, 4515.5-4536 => 0.08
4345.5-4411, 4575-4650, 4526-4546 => 0.07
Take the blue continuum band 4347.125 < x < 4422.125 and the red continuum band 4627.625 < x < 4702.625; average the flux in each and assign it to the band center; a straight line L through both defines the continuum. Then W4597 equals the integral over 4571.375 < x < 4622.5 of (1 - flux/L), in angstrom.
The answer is 2.41 angstrom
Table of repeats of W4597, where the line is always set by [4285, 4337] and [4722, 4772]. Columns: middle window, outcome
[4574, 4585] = 0.66 angstrom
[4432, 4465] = 0.16 angstrom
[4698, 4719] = 0.16 angstrom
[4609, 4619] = 0.38 angstrom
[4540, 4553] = 0.98 angstrom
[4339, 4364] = -1.08 angstrom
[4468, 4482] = 0.75 angstrom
